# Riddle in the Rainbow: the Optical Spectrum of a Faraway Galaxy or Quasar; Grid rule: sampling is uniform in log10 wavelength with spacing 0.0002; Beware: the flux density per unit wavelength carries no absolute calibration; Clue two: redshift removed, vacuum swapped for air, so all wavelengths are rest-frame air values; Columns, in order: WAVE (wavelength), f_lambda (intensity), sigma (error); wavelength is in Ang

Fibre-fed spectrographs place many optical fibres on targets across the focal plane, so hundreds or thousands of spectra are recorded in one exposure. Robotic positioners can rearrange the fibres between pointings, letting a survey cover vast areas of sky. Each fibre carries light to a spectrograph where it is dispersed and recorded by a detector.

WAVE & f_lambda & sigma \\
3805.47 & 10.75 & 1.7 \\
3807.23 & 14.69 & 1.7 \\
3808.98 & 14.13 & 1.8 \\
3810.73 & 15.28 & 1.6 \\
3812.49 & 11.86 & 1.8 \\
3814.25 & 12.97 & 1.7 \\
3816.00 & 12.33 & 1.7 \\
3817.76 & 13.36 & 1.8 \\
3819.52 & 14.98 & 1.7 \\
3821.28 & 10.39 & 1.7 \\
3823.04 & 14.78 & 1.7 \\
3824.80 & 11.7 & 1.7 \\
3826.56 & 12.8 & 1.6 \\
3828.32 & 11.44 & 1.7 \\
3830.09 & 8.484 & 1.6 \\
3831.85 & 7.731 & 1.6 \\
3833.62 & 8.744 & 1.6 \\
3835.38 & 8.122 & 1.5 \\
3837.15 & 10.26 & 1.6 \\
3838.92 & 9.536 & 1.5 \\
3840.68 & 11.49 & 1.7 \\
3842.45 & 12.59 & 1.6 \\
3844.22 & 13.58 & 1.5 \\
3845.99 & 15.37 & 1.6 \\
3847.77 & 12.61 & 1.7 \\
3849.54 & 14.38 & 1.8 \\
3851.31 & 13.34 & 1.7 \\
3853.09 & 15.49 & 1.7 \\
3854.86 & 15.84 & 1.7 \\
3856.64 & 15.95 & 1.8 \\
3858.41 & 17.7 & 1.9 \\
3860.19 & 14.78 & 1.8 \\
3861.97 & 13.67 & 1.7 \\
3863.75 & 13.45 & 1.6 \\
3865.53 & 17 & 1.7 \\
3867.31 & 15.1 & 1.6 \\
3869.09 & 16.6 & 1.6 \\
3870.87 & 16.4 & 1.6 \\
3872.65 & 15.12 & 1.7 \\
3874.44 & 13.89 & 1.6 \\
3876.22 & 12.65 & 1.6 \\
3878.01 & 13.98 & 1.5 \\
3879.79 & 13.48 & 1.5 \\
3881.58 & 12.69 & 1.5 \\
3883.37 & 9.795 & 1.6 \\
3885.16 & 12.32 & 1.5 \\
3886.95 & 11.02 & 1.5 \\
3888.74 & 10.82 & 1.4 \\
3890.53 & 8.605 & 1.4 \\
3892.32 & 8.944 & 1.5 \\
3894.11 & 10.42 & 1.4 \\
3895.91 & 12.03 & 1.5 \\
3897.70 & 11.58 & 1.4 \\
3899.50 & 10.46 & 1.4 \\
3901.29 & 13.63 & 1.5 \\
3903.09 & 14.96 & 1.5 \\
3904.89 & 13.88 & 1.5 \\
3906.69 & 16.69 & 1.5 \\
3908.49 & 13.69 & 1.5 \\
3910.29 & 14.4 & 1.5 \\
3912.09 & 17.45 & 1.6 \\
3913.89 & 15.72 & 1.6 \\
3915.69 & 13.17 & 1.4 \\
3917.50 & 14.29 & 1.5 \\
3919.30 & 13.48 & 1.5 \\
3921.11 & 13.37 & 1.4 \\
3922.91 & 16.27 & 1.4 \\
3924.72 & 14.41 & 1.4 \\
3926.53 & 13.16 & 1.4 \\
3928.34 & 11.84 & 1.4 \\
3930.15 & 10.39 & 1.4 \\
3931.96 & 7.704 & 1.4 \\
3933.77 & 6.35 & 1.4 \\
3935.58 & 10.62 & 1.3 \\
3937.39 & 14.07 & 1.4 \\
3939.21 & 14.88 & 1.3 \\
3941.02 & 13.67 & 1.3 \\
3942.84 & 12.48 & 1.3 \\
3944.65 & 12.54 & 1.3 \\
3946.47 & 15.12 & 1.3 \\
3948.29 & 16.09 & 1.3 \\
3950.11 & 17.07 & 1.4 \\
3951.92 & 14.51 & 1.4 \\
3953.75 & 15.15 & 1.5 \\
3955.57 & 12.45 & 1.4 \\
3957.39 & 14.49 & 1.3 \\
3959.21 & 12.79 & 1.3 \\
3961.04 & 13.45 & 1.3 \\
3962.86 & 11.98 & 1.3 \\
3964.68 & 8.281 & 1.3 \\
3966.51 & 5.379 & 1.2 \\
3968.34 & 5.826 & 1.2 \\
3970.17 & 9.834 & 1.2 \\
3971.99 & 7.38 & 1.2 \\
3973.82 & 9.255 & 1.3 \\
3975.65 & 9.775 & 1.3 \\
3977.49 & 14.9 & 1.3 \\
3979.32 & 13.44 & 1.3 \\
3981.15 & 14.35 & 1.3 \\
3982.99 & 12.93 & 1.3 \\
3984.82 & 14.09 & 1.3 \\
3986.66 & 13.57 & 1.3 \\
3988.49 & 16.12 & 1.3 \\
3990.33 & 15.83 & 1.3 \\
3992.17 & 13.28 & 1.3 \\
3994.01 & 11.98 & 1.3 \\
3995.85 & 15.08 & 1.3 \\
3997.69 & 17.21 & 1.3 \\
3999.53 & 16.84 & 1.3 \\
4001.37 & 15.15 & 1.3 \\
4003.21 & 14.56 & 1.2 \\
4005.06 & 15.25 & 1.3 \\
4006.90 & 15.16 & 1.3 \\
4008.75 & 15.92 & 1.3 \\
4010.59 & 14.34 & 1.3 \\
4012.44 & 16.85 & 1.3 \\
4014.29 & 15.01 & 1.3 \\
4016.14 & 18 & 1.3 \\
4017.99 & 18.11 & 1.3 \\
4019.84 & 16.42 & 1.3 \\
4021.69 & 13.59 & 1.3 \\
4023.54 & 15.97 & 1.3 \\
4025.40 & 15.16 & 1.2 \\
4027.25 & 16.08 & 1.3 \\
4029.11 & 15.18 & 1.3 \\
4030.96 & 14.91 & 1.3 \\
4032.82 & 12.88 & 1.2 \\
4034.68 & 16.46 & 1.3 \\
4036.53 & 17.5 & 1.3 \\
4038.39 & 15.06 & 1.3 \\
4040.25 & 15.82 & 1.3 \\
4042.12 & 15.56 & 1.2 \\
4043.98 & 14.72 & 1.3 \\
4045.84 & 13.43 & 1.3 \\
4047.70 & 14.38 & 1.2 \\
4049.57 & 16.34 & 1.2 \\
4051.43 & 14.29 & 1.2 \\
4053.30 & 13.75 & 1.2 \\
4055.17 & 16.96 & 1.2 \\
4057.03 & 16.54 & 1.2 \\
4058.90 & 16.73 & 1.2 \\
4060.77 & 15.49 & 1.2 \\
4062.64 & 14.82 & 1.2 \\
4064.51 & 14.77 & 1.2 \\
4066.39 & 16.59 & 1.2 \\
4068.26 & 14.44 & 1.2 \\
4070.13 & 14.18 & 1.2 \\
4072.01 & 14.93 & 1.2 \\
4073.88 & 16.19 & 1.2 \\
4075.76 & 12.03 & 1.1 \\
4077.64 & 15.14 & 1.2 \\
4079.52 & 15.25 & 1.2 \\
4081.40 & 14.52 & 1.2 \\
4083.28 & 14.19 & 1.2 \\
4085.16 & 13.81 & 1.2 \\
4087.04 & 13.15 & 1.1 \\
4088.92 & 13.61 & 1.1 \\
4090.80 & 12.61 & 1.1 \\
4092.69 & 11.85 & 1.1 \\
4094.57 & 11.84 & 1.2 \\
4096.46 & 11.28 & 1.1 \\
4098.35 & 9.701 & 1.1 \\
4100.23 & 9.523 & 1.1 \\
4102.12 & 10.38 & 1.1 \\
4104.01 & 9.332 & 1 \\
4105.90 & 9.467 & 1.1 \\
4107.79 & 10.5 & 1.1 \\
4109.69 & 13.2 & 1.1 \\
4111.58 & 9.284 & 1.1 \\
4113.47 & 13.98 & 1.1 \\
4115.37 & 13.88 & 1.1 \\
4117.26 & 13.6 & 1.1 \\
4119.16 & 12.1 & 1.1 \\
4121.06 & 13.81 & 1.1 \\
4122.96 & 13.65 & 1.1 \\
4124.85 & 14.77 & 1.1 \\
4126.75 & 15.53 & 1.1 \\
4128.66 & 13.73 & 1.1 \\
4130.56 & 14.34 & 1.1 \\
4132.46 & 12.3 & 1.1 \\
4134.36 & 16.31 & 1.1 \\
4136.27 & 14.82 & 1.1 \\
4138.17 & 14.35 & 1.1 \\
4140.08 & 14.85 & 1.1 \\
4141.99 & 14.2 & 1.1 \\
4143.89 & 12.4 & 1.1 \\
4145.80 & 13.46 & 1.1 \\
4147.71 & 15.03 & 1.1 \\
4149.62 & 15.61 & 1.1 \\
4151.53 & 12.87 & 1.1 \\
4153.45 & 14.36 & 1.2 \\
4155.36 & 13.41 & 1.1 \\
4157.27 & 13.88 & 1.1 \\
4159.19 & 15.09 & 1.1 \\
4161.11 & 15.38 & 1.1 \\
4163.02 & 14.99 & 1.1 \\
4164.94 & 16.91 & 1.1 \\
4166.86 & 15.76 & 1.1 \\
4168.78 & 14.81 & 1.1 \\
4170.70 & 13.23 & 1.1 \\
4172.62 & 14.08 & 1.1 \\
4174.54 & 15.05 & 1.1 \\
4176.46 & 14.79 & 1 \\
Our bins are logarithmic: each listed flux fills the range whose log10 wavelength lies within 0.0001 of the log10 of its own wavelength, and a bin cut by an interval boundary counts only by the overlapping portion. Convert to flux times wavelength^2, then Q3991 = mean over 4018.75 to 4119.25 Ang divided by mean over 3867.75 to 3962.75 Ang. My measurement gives 1.14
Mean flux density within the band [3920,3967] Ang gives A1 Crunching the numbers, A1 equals 12.7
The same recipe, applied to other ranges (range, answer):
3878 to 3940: 12.6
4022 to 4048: 15.2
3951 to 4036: 13.8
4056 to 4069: 15.7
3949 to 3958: 14.8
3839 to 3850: 13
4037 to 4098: 14.5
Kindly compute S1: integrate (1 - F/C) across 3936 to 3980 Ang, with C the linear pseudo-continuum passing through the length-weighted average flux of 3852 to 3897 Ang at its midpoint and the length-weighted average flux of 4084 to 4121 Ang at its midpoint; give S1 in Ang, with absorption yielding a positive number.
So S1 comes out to 2.2 Ang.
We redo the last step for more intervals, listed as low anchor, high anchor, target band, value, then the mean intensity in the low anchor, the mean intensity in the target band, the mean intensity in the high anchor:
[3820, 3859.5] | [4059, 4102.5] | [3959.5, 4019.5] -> -1.3 Ang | 12.4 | 13.4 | 13.6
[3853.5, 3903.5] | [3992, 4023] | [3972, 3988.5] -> 2.6 Ang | 13.3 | 12.7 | 15.5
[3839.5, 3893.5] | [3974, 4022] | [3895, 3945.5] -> 3.5 Ang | 13.6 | 13.1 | 14.8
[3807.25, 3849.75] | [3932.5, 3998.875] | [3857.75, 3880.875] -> -5.0 Ang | 12.1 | 14.9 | 12.7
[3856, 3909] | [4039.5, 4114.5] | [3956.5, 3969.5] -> 3.1 Ang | 13.4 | 10.3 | 13.6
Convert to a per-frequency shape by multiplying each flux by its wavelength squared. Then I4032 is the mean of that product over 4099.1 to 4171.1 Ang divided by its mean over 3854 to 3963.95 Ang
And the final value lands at 1.1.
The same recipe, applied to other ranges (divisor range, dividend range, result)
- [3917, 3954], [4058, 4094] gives 1.17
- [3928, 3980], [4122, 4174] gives 1.35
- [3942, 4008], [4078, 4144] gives 1.05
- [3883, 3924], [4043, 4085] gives 1.25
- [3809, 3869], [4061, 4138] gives 1.16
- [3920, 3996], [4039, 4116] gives 1.15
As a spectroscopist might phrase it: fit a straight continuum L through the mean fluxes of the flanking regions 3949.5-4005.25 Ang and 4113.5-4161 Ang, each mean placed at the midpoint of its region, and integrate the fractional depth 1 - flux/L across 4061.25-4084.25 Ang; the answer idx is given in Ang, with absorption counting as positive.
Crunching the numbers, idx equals -1.9 Ang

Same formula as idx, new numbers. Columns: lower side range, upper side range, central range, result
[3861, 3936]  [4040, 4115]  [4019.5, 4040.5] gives -3.0 Ang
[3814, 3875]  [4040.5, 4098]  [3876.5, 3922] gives 2.3 Ang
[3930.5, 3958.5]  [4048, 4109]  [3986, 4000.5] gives -1.9 Ang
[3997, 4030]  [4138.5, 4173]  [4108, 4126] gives 2.1 Ang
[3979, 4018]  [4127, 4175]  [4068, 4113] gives 6.8 Ang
